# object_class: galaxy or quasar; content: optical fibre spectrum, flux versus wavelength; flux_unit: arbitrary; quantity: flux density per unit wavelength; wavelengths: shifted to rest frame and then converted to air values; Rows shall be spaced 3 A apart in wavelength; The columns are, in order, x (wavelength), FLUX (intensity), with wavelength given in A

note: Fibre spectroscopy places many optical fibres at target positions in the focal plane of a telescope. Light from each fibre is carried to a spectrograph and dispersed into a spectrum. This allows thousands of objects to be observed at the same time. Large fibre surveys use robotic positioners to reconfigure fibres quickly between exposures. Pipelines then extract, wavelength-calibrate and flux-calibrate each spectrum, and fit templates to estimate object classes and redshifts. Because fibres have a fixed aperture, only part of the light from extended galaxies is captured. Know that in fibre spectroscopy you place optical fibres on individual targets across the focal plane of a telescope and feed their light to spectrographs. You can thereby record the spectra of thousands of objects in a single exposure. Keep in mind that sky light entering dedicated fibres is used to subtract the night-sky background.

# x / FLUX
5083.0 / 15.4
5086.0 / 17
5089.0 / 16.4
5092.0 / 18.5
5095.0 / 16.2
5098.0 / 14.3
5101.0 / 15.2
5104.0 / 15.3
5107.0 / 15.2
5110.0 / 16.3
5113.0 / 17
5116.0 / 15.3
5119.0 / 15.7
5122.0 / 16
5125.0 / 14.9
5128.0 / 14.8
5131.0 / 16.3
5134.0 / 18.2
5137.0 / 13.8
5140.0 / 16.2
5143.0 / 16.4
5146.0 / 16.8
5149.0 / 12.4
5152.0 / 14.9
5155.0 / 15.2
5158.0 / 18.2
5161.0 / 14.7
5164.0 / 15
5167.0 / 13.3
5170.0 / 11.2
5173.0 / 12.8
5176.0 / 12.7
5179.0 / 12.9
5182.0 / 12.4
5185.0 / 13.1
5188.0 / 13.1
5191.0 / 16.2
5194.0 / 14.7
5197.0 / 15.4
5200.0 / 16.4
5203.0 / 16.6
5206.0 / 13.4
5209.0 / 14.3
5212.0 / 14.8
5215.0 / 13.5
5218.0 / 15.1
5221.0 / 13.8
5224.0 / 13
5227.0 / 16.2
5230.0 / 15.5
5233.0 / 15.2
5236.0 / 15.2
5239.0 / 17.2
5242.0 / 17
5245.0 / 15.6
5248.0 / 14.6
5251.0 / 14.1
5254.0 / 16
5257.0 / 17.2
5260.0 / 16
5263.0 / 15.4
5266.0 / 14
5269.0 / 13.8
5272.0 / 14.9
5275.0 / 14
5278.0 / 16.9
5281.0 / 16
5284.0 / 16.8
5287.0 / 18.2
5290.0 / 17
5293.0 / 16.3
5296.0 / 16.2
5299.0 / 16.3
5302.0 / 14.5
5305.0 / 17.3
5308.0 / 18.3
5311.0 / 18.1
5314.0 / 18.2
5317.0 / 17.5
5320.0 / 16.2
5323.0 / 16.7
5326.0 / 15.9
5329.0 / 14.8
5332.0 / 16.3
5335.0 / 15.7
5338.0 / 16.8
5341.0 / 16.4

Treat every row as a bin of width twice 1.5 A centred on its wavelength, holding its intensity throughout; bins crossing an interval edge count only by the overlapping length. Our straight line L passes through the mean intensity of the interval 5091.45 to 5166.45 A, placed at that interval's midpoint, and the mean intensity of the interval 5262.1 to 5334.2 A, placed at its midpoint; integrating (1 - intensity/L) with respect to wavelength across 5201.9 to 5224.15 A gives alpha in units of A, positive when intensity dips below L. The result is 2.2 A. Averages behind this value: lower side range 15.6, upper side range 16.2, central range 14.4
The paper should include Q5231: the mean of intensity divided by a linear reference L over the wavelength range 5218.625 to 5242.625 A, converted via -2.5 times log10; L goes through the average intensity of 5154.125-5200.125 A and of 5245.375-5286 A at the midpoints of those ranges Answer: -0.03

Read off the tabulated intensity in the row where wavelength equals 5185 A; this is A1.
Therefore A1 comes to 13.1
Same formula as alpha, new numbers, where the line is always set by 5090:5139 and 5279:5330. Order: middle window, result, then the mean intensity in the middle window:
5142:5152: 0.6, 15.1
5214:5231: 1.9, 14.5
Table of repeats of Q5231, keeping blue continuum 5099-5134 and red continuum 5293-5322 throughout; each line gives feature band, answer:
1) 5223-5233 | 0.10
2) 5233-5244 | 0.02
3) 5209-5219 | 0.14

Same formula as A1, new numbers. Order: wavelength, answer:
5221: 13.8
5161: 14.7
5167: 13.3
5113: 17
